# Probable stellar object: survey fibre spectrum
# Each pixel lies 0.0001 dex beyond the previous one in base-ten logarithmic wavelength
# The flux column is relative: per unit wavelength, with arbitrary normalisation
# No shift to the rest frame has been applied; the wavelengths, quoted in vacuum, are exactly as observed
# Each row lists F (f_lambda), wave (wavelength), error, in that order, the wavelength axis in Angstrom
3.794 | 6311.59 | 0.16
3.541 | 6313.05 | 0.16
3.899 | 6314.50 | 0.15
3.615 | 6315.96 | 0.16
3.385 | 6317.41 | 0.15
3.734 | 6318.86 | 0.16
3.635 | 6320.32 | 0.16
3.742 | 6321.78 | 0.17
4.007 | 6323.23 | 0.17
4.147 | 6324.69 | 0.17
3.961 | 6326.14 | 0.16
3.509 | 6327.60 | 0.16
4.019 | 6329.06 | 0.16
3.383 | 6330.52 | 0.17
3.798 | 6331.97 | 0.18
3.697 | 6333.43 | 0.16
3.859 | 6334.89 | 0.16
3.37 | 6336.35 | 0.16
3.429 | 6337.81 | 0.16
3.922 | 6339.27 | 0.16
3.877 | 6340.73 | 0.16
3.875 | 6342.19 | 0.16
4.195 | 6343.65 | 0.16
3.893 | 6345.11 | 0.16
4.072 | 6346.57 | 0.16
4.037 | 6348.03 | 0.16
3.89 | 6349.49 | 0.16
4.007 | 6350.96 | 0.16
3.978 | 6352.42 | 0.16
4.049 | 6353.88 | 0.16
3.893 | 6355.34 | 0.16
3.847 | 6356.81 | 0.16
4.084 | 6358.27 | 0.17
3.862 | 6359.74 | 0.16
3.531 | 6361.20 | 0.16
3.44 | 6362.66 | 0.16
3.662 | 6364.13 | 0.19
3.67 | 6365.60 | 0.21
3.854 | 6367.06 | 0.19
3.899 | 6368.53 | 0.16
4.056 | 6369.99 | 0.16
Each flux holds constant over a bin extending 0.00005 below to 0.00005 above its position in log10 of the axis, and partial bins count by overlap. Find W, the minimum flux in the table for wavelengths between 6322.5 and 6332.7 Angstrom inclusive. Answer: 3.383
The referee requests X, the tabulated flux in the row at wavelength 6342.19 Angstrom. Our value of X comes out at 3.875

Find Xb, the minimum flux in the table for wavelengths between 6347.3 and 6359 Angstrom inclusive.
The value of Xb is 3.847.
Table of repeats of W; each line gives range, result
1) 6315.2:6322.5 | 3.385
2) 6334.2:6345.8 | 3.37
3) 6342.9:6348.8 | 3.893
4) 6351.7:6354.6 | 3.978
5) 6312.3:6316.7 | 3.541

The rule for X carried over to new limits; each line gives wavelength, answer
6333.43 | 3.697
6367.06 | 3.854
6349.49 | 3.89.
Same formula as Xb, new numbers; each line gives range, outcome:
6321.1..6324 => 3.742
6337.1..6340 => 3.429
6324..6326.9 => 3.961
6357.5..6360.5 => 3.862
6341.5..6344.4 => 3.875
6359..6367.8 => 3.44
